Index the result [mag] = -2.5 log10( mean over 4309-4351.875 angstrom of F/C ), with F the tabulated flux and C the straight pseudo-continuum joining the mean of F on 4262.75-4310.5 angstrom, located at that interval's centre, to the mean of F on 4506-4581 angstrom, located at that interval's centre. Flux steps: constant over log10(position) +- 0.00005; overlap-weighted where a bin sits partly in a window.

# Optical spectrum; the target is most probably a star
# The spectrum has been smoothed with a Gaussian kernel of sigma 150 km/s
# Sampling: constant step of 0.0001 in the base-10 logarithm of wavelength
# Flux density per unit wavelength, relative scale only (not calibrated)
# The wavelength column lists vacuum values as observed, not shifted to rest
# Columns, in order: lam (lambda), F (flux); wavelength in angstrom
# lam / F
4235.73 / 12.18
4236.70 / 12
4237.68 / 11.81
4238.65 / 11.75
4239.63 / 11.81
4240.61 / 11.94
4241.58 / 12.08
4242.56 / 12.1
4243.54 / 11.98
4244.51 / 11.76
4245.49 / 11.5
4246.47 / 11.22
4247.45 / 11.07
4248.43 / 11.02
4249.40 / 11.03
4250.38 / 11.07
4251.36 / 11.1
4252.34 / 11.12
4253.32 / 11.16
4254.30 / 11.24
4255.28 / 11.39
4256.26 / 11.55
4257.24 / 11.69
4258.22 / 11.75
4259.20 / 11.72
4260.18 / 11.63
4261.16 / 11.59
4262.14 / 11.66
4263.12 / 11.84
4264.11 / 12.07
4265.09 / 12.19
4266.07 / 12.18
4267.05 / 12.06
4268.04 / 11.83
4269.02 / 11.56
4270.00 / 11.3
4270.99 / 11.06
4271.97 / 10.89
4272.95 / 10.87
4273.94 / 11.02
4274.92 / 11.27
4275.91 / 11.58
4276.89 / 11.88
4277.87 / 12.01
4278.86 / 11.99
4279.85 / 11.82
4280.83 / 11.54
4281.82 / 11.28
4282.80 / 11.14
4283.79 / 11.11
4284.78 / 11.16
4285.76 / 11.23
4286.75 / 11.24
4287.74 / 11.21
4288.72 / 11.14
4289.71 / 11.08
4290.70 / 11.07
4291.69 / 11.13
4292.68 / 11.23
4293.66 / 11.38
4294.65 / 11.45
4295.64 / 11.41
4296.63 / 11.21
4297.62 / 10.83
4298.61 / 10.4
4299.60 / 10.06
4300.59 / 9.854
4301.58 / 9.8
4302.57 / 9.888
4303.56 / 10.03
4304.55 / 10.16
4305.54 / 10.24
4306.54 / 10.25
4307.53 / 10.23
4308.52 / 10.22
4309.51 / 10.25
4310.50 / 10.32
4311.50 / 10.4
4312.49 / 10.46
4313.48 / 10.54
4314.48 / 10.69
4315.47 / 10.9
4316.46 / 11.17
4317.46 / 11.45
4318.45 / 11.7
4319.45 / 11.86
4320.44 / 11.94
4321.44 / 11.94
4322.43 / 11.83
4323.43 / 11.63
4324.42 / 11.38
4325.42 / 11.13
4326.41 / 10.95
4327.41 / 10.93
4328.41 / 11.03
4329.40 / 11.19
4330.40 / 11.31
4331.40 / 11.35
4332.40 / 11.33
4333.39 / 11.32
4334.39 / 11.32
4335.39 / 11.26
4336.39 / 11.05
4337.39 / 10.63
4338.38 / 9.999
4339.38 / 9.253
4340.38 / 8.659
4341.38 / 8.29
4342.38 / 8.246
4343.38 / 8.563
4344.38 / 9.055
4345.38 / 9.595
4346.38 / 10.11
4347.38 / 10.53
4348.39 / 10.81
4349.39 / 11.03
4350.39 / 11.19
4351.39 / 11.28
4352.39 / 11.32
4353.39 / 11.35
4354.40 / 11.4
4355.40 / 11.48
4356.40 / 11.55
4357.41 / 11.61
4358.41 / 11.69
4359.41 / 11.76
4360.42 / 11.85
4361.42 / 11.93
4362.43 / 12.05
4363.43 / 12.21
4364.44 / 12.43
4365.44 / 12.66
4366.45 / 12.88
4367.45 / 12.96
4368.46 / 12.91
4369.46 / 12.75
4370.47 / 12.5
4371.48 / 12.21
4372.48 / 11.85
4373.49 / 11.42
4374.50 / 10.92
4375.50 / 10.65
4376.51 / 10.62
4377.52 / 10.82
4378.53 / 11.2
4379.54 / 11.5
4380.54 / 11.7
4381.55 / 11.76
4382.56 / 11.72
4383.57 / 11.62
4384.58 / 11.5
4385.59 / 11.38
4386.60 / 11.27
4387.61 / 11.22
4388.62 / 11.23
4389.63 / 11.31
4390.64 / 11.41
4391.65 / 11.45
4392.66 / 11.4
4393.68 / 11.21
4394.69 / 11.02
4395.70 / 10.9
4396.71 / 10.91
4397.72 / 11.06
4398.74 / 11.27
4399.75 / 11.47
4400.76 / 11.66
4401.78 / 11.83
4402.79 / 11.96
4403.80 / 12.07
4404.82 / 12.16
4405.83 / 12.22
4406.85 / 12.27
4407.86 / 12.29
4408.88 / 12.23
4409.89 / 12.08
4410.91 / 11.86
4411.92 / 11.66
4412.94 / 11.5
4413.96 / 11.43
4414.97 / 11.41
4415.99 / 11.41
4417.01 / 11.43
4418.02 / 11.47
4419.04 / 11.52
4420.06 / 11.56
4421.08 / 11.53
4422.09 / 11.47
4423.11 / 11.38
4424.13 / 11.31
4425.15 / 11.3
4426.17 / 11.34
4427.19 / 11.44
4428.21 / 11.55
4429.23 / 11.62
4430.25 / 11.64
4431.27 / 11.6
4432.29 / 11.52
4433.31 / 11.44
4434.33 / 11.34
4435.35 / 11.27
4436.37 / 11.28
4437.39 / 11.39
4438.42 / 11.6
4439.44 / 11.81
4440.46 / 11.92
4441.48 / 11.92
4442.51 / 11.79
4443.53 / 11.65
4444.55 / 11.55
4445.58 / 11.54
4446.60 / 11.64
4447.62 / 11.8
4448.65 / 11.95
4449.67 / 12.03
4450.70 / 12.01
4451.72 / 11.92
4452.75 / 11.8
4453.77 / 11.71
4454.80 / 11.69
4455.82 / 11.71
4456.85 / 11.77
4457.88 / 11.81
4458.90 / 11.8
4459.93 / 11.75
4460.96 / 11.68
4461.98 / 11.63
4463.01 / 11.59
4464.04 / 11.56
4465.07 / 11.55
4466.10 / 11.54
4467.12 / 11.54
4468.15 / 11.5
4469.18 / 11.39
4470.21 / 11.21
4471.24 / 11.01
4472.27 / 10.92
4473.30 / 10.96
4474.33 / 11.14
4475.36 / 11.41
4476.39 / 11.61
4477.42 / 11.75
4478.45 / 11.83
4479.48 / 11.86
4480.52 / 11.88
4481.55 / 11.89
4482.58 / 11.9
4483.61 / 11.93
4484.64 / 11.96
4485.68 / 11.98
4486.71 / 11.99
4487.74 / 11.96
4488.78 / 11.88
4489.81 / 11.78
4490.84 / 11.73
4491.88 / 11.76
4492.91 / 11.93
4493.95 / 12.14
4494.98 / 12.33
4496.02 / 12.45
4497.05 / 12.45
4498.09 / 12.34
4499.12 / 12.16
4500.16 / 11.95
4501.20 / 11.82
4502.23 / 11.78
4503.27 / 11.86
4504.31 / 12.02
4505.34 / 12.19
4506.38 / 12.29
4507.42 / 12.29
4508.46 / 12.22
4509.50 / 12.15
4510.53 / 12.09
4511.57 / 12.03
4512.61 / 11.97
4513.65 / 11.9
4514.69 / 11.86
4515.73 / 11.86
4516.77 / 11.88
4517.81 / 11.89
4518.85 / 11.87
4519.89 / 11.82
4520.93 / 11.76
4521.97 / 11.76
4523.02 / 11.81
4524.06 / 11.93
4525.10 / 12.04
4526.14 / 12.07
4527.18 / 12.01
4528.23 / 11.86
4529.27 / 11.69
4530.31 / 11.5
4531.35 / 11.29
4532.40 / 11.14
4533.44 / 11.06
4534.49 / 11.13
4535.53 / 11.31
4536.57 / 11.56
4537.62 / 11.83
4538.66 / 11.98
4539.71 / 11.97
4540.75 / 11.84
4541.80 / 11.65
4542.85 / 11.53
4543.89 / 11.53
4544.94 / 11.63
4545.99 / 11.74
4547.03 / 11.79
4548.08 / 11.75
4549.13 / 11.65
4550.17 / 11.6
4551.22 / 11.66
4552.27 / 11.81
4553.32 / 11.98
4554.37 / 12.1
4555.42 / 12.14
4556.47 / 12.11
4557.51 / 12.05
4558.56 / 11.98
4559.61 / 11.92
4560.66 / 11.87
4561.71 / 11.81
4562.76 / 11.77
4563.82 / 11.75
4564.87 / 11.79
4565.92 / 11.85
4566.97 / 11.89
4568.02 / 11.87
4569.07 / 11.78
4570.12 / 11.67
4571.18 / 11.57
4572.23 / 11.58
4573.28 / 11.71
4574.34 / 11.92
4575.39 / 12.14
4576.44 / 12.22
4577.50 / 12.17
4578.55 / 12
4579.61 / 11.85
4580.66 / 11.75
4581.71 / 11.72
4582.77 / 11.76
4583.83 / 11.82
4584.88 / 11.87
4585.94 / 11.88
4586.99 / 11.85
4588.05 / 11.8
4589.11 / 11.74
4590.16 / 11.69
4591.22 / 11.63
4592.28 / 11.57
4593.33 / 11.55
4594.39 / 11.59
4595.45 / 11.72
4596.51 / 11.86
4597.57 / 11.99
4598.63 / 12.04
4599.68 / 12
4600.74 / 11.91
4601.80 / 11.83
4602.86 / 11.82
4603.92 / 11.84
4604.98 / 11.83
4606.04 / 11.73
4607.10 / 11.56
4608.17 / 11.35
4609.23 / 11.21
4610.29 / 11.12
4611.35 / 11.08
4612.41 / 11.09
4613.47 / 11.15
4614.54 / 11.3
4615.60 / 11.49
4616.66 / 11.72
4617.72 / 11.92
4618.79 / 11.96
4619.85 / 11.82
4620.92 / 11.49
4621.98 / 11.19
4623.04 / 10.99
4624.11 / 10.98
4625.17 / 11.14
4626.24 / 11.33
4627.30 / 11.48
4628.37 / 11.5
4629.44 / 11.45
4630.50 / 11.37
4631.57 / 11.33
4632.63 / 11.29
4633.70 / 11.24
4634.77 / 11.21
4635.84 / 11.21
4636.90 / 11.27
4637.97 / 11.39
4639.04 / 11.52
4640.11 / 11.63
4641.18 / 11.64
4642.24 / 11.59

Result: 0.05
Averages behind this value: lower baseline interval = 11.1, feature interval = 10.7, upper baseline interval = 11.8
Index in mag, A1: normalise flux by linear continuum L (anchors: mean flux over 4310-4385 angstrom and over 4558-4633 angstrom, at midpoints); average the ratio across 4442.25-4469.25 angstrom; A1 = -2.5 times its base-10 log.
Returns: -0.03 mag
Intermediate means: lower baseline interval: 11.2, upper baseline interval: 11.7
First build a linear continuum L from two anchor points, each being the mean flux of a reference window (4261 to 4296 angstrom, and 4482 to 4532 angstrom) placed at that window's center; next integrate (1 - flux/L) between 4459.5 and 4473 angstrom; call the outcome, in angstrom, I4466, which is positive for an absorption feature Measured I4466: 0.5 angstrom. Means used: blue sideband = 11.5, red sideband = 12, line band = 11.4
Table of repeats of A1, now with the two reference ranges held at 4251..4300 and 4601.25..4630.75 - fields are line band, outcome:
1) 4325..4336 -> 0.02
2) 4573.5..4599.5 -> -0.04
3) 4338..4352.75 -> 0.16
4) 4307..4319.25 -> 0.07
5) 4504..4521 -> -0.05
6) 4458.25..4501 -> -0.03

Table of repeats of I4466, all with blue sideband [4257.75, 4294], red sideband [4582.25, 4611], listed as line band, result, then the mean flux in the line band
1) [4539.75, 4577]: -0.4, 11.8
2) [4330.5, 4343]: 1.4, 10.2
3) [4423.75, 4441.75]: 0.1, 11.5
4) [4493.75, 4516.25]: -0.9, 12.1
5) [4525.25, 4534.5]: 0.1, 11.6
